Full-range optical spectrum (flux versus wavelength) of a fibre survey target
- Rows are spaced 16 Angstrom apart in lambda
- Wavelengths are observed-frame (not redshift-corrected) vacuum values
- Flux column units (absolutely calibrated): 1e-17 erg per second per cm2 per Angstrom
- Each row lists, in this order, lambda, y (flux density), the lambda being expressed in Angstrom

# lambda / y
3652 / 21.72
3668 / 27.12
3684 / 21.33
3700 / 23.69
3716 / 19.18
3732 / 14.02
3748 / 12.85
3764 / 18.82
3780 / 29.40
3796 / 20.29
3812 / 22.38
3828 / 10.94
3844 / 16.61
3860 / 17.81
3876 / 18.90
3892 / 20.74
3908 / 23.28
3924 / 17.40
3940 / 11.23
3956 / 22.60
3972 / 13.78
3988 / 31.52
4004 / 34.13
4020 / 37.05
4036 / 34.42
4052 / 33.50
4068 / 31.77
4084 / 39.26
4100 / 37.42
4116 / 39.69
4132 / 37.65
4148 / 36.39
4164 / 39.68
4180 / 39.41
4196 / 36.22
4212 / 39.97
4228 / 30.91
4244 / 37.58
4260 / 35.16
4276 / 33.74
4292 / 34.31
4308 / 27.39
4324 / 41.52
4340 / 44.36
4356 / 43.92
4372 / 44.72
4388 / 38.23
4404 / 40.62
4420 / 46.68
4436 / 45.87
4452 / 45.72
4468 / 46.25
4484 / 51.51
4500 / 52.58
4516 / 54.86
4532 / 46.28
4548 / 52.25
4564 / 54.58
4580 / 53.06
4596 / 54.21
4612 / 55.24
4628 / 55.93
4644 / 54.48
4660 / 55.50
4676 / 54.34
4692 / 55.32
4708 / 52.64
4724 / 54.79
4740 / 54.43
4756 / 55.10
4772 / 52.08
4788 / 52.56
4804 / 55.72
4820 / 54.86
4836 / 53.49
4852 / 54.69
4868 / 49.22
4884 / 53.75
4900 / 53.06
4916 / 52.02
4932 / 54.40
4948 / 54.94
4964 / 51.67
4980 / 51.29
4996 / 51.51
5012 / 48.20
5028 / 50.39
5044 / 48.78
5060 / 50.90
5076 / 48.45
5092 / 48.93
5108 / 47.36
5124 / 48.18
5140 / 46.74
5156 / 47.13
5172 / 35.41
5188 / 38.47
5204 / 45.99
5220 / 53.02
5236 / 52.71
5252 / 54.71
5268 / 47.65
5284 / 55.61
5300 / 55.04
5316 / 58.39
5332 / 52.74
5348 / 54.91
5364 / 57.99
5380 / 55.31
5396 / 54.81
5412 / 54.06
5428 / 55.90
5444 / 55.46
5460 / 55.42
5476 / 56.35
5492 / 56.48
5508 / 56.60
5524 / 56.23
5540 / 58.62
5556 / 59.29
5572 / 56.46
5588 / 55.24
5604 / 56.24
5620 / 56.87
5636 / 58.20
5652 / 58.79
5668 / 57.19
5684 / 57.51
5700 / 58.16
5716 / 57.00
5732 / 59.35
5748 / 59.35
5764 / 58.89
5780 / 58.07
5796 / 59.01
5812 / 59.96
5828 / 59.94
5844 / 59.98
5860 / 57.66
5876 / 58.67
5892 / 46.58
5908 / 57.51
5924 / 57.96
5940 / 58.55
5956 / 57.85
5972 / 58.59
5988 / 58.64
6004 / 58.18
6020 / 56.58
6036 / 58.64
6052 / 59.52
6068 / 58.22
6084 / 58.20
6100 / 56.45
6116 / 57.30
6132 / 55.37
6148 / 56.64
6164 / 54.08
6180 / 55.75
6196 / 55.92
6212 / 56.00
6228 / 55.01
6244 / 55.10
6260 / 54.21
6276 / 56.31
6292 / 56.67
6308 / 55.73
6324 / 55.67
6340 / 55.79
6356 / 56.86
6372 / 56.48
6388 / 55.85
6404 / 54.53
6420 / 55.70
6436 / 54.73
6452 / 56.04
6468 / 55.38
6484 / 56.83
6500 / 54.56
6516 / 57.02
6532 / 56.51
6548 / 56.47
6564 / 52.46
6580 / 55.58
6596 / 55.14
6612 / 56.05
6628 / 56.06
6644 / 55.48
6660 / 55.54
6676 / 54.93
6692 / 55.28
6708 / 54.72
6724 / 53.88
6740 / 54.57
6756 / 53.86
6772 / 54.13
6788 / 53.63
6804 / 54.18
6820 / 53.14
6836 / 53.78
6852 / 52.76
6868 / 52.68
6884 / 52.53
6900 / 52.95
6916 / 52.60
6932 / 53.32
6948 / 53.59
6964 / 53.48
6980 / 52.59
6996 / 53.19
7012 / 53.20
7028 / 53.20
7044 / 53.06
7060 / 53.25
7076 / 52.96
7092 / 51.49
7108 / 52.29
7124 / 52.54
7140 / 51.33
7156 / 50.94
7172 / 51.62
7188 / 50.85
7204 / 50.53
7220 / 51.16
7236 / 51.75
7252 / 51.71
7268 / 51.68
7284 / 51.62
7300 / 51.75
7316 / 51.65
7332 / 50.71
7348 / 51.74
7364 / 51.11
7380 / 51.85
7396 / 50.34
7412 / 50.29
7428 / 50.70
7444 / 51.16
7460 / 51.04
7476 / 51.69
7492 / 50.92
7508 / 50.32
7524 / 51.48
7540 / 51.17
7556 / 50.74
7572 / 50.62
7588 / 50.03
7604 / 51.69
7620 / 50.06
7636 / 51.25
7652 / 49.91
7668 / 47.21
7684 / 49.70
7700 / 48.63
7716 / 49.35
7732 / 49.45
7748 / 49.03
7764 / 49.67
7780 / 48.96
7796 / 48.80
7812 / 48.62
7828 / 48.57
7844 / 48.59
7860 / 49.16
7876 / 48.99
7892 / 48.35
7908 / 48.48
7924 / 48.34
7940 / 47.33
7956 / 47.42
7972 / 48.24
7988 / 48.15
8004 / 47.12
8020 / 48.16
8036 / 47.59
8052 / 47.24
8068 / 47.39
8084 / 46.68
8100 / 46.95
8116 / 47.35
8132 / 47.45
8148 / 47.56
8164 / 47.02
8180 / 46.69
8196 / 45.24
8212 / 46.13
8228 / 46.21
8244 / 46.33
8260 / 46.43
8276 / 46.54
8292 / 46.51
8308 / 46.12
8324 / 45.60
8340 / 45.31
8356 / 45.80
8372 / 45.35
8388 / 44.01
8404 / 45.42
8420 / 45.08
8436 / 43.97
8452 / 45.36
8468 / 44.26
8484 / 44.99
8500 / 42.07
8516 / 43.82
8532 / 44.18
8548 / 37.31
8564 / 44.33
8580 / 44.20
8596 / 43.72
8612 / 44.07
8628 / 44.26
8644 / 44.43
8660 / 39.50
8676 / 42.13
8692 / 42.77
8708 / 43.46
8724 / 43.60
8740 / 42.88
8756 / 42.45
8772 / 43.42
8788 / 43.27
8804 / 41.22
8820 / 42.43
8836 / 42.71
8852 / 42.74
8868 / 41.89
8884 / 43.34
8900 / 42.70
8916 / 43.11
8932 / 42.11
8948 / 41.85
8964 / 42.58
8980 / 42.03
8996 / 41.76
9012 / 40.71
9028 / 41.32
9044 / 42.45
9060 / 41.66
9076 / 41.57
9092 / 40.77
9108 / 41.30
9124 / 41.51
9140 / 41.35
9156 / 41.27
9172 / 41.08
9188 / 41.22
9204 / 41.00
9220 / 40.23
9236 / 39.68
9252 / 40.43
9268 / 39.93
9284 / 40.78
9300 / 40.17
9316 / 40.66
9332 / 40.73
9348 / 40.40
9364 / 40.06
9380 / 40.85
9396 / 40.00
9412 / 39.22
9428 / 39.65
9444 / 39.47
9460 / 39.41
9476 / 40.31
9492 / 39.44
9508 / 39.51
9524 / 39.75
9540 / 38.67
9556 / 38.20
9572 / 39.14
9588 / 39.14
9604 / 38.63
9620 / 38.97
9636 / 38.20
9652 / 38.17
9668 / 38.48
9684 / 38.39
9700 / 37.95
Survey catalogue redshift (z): 0.000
